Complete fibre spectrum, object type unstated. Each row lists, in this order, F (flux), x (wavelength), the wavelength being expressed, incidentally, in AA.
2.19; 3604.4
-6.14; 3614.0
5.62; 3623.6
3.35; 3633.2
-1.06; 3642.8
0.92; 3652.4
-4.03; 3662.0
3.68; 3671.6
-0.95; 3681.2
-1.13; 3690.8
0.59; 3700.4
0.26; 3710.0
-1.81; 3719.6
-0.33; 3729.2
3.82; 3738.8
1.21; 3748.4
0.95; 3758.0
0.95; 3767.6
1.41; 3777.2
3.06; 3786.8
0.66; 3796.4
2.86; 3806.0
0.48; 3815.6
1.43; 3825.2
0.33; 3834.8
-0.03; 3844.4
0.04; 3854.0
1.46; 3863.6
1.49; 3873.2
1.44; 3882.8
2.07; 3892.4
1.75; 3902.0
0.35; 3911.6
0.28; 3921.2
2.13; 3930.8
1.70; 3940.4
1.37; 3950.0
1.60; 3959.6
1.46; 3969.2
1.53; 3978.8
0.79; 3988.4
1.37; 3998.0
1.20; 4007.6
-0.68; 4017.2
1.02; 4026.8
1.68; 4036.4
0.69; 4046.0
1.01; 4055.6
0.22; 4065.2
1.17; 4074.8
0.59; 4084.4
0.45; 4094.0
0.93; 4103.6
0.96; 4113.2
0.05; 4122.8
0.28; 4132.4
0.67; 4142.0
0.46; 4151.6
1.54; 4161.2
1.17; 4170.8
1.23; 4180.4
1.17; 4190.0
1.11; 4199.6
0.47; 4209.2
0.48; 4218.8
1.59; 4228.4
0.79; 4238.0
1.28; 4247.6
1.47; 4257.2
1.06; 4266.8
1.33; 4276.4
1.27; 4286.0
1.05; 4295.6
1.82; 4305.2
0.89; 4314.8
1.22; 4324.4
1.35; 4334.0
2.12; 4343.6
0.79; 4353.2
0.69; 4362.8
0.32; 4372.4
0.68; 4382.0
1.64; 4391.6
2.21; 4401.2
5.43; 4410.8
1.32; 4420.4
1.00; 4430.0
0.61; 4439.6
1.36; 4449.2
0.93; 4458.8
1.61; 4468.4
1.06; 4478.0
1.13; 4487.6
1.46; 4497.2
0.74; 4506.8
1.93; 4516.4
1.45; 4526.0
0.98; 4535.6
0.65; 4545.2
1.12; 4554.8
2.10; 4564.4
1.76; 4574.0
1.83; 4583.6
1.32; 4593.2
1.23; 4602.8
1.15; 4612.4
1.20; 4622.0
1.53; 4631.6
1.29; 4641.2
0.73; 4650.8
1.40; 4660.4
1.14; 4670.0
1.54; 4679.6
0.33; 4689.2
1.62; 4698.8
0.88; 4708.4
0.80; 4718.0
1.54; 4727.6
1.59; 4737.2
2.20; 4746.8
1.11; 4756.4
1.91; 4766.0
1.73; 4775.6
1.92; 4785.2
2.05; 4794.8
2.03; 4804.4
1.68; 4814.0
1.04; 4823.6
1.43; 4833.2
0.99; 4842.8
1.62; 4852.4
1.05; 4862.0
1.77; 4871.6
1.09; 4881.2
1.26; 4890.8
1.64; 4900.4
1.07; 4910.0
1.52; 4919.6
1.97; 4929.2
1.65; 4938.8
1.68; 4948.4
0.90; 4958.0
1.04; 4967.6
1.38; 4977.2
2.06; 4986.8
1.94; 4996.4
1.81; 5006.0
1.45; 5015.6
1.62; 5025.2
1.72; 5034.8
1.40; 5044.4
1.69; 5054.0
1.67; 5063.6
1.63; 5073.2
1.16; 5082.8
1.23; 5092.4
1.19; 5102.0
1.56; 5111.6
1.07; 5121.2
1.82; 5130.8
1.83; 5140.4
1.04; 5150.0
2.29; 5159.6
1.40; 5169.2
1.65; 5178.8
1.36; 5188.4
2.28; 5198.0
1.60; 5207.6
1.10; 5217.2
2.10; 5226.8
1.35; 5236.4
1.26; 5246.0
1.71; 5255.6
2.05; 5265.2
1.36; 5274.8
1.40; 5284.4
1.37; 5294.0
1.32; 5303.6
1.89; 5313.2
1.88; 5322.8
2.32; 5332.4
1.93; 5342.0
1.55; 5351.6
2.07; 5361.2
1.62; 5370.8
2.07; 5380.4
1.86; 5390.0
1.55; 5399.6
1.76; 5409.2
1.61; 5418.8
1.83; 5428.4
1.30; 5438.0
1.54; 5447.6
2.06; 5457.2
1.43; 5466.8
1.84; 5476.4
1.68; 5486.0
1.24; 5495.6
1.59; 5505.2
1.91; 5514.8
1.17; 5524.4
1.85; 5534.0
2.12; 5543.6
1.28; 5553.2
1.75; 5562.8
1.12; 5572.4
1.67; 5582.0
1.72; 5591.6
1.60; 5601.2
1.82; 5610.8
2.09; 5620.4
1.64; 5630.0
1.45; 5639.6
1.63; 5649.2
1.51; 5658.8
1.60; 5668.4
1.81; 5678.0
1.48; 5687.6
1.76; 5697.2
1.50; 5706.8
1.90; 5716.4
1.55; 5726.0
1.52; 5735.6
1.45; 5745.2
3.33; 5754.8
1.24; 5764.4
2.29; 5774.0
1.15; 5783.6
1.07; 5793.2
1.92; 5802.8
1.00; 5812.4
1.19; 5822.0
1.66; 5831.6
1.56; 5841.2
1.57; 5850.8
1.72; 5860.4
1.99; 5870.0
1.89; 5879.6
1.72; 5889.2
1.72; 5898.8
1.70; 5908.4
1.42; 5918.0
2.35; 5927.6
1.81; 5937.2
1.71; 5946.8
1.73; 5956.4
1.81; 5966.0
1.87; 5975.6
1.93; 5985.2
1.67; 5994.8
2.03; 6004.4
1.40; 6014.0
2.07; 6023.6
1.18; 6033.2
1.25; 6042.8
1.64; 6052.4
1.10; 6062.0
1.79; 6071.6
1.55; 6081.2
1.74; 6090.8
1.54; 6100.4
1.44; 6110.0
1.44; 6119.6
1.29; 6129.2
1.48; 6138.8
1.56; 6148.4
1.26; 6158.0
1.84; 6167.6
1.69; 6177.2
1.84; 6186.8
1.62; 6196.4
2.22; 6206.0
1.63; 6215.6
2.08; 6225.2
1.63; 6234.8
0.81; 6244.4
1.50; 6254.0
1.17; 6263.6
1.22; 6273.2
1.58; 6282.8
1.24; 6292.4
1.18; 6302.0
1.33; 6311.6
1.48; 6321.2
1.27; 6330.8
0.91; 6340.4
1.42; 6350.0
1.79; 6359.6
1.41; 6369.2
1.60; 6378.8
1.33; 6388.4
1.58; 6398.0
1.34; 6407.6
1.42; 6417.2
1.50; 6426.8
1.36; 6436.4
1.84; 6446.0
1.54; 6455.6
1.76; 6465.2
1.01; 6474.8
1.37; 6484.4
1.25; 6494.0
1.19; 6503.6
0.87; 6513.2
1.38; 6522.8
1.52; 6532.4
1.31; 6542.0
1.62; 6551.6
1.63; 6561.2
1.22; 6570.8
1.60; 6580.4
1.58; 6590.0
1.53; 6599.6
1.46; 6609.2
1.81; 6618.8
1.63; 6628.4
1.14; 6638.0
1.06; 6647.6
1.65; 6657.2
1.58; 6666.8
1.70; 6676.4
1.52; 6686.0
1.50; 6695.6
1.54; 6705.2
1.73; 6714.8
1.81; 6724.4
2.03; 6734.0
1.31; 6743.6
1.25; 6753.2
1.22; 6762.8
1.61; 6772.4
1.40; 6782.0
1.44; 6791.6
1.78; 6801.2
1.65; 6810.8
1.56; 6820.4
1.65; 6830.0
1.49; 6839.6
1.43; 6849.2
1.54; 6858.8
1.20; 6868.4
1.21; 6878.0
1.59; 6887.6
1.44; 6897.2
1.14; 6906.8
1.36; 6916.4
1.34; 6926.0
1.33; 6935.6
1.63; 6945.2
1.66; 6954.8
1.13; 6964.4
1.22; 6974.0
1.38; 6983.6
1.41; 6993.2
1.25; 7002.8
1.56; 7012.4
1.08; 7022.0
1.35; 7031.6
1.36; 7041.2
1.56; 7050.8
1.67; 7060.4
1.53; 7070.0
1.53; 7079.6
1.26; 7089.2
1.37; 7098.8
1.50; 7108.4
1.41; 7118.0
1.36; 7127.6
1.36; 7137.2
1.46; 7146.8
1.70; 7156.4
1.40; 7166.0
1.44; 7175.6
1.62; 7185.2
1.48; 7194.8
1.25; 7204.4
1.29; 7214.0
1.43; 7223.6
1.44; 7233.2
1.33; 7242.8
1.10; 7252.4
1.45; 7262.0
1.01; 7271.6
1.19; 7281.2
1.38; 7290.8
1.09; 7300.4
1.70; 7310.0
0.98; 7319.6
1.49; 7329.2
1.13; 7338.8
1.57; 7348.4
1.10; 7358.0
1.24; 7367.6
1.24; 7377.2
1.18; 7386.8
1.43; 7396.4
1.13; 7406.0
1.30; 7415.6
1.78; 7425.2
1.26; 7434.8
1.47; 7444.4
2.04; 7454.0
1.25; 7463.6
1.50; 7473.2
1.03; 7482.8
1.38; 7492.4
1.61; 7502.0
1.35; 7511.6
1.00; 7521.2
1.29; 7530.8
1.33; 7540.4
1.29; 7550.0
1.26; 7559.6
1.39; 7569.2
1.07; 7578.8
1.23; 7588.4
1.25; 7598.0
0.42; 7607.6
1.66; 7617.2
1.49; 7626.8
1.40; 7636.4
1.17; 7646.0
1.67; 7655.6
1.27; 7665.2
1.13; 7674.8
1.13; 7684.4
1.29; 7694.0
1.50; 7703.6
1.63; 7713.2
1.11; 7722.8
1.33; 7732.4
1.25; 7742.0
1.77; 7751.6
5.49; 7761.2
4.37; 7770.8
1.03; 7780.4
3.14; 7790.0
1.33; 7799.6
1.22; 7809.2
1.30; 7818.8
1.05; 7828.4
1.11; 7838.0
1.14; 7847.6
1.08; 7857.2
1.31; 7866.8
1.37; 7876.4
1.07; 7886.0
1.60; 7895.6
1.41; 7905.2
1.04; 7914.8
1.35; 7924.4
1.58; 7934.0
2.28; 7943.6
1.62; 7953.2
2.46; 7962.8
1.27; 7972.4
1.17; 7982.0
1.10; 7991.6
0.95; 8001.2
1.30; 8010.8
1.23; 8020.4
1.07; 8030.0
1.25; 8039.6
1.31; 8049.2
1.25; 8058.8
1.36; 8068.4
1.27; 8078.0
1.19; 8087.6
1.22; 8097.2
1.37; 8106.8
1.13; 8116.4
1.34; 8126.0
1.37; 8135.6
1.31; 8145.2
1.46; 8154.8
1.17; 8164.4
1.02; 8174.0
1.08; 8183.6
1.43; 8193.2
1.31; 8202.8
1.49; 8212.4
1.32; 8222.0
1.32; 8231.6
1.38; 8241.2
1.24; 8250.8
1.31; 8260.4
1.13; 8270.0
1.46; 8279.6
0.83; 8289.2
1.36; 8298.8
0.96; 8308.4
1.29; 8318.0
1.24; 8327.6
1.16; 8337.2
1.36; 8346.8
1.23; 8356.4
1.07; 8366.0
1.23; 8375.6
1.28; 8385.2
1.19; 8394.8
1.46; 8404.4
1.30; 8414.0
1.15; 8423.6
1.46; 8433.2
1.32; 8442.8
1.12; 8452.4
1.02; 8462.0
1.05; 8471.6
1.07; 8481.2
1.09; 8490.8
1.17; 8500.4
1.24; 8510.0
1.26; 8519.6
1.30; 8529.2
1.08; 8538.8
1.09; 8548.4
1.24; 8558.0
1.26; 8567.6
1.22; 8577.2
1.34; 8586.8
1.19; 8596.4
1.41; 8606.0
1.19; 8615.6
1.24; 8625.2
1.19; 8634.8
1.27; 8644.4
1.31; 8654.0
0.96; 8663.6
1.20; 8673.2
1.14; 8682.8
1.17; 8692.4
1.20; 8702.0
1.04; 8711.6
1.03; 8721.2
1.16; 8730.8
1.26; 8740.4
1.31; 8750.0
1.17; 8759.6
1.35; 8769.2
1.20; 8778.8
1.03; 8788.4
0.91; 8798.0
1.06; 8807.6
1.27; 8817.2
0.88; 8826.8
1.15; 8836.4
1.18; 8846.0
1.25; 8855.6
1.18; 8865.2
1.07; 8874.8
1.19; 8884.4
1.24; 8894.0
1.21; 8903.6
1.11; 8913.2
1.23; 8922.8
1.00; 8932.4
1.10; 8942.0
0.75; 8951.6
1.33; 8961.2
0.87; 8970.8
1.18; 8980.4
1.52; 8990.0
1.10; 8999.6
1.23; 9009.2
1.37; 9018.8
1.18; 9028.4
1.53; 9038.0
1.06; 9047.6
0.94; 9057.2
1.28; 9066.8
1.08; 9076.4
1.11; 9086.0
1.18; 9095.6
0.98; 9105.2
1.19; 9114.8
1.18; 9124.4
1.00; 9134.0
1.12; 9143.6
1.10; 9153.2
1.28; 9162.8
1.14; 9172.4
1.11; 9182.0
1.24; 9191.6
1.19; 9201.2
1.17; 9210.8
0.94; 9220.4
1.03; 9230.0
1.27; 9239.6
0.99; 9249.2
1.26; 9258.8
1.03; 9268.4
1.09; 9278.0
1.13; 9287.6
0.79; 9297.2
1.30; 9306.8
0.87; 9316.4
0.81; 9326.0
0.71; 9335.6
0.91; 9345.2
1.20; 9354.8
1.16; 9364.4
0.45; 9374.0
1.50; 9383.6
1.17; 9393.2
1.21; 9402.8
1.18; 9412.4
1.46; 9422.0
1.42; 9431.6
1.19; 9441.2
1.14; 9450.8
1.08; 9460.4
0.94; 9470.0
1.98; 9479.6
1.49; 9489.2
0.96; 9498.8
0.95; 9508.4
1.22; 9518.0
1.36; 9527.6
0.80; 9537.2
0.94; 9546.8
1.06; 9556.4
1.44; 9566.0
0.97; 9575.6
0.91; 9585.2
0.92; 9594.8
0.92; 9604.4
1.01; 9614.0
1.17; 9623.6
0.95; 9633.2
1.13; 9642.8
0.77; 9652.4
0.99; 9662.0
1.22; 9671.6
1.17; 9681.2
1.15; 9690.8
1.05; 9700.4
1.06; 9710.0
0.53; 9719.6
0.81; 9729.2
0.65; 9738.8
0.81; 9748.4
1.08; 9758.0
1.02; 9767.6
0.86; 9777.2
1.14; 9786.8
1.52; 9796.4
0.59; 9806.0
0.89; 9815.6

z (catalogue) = 0.183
